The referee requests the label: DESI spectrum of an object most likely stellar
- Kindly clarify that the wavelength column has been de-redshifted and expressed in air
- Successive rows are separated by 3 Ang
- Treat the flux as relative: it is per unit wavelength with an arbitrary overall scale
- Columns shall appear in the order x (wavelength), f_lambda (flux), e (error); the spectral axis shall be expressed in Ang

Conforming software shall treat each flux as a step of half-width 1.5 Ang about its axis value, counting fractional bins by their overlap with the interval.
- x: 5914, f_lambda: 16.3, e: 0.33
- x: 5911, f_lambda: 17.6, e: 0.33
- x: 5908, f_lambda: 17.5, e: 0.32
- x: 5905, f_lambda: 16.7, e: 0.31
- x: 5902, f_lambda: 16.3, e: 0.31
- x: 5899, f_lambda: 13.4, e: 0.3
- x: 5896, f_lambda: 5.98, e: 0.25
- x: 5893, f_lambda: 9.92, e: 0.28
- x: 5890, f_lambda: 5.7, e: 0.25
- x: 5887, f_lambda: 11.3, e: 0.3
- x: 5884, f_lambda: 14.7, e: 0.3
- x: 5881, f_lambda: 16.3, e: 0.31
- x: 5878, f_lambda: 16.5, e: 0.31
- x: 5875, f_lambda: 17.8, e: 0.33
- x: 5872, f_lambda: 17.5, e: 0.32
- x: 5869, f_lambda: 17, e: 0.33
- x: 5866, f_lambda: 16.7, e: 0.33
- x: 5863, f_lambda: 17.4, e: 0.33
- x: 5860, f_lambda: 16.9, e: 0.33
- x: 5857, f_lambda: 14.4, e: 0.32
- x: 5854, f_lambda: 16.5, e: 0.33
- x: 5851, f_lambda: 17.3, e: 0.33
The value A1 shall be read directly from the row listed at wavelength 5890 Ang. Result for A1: 5.7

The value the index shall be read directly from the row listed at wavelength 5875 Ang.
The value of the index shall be 17.8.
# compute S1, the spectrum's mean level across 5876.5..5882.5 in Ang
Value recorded 16.4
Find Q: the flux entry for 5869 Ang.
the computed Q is 17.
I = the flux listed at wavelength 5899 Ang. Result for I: 13.4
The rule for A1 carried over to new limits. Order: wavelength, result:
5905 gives 16.7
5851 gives 17.3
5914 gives 16.3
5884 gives 14.7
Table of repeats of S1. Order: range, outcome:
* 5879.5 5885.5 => 15.5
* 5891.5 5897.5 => 7.95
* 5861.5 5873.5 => 17.1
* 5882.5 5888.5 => 13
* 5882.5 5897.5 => 9.52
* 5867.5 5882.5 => 17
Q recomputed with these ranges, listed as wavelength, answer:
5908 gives 17.5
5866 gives 16.7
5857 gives 14.4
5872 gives 17.5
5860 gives 16.9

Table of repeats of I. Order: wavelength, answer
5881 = 16.3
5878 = 16.5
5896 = 5.98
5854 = 16.5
